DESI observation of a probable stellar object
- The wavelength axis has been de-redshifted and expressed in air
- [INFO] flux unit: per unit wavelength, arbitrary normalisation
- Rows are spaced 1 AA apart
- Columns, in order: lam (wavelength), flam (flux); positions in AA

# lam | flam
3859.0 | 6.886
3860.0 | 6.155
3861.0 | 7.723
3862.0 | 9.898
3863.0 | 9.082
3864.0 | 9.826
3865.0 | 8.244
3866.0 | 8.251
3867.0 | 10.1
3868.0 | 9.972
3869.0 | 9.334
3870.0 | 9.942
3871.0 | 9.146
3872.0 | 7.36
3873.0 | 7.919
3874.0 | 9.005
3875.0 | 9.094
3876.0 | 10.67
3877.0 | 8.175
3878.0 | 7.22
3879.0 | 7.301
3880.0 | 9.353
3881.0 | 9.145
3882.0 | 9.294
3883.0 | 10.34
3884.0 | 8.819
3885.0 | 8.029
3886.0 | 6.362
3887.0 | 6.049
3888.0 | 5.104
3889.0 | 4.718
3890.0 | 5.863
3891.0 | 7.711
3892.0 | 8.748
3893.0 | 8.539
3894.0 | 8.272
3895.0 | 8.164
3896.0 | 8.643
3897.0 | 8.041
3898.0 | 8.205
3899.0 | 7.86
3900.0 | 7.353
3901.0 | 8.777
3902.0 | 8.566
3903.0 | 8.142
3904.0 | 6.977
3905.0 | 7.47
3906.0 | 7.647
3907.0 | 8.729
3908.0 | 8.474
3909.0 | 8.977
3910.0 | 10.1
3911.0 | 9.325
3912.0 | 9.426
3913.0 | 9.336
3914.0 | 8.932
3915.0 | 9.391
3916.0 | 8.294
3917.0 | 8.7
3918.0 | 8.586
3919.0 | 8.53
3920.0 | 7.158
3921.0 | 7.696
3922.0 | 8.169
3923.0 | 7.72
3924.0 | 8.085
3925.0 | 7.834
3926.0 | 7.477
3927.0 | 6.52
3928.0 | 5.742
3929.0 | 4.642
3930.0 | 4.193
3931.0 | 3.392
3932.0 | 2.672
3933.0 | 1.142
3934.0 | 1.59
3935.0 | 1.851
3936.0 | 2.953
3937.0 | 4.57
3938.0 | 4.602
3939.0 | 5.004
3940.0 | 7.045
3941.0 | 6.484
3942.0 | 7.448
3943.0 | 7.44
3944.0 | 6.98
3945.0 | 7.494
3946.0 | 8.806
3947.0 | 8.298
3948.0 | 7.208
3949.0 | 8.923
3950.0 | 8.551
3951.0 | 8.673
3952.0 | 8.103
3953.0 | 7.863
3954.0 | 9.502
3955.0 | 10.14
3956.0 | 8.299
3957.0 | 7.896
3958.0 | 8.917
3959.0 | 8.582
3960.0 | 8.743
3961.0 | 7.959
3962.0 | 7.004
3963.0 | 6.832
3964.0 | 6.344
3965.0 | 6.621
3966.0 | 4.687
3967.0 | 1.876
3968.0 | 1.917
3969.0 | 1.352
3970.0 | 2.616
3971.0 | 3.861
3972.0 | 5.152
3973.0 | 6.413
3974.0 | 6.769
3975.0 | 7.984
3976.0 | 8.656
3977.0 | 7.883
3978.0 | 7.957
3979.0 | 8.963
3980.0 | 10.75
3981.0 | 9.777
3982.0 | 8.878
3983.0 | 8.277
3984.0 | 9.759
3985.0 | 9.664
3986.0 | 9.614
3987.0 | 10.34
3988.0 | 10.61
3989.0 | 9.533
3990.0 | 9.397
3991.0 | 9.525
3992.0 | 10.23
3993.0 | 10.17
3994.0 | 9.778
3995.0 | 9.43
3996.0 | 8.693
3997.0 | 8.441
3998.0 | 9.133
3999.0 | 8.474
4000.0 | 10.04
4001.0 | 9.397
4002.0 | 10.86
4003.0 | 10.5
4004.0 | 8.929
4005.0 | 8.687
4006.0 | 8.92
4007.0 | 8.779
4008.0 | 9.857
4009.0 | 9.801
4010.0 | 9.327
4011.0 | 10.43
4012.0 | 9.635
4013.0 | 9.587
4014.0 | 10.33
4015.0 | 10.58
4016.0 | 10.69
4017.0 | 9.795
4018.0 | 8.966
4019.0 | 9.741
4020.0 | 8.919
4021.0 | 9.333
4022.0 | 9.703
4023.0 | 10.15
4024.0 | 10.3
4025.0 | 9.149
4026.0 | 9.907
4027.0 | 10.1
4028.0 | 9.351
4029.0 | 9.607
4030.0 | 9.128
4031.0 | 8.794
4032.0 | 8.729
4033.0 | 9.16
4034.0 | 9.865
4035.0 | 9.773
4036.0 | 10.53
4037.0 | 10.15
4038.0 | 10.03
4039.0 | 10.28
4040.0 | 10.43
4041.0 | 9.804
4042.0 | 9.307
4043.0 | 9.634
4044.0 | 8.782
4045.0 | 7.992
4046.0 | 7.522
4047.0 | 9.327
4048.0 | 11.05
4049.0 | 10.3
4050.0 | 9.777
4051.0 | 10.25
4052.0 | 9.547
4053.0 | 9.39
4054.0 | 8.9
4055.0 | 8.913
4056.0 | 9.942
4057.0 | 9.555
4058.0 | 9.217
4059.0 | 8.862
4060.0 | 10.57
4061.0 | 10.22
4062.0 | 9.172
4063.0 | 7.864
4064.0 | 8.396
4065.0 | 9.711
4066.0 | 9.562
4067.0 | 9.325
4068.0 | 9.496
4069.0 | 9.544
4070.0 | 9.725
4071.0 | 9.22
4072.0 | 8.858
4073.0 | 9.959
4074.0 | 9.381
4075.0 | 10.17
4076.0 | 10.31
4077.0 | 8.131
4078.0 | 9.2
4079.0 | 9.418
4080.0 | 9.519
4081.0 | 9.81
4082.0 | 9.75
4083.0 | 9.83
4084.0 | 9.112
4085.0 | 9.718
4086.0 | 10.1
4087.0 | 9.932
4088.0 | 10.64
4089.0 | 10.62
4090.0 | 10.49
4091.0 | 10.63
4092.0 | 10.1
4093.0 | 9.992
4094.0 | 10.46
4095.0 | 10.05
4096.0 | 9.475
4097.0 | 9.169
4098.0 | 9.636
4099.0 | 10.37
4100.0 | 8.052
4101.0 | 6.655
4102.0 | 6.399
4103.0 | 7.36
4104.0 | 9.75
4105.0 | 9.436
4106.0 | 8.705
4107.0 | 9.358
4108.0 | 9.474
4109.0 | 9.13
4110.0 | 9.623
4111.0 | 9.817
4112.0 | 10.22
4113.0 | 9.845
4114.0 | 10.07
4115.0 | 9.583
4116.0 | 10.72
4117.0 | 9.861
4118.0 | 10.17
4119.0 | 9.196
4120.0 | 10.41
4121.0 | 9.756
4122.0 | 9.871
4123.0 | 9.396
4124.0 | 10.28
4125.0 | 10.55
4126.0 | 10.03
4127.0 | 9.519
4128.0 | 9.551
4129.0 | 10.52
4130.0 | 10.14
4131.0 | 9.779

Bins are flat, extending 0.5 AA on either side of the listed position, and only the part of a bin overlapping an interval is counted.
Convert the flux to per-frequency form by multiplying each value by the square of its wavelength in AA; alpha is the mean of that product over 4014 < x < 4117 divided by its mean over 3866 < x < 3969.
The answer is 1.4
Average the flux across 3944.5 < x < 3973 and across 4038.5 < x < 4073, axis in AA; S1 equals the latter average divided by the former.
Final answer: 1.38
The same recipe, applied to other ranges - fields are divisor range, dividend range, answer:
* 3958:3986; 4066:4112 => 1.36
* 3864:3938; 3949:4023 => 1.12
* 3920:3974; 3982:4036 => 1.54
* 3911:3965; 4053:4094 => 1.36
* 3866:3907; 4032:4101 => 1.17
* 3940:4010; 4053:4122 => 1.17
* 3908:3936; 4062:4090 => 1.40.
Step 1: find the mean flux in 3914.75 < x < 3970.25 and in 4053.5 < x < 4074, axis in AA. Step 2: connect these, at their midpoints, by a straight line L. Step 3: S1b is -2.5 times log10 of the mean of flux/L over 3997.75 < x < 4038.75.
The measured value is -0.17 mag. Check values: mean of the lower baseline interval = 6.52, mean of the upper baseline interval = 9.35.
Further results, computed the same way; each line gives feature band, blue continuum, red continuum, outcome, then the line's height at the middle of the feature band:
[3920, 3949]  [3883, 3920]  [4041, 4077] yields 0.38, 8.37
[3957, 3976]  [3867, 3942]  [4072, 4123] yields 0.35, 8.14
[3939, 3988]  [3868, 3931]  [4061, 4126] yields 0.14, 8.53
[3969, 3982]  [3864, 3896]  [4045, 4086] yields 0.25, 8.89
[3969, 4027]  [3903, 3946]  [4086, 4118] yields -0.14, 7.95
